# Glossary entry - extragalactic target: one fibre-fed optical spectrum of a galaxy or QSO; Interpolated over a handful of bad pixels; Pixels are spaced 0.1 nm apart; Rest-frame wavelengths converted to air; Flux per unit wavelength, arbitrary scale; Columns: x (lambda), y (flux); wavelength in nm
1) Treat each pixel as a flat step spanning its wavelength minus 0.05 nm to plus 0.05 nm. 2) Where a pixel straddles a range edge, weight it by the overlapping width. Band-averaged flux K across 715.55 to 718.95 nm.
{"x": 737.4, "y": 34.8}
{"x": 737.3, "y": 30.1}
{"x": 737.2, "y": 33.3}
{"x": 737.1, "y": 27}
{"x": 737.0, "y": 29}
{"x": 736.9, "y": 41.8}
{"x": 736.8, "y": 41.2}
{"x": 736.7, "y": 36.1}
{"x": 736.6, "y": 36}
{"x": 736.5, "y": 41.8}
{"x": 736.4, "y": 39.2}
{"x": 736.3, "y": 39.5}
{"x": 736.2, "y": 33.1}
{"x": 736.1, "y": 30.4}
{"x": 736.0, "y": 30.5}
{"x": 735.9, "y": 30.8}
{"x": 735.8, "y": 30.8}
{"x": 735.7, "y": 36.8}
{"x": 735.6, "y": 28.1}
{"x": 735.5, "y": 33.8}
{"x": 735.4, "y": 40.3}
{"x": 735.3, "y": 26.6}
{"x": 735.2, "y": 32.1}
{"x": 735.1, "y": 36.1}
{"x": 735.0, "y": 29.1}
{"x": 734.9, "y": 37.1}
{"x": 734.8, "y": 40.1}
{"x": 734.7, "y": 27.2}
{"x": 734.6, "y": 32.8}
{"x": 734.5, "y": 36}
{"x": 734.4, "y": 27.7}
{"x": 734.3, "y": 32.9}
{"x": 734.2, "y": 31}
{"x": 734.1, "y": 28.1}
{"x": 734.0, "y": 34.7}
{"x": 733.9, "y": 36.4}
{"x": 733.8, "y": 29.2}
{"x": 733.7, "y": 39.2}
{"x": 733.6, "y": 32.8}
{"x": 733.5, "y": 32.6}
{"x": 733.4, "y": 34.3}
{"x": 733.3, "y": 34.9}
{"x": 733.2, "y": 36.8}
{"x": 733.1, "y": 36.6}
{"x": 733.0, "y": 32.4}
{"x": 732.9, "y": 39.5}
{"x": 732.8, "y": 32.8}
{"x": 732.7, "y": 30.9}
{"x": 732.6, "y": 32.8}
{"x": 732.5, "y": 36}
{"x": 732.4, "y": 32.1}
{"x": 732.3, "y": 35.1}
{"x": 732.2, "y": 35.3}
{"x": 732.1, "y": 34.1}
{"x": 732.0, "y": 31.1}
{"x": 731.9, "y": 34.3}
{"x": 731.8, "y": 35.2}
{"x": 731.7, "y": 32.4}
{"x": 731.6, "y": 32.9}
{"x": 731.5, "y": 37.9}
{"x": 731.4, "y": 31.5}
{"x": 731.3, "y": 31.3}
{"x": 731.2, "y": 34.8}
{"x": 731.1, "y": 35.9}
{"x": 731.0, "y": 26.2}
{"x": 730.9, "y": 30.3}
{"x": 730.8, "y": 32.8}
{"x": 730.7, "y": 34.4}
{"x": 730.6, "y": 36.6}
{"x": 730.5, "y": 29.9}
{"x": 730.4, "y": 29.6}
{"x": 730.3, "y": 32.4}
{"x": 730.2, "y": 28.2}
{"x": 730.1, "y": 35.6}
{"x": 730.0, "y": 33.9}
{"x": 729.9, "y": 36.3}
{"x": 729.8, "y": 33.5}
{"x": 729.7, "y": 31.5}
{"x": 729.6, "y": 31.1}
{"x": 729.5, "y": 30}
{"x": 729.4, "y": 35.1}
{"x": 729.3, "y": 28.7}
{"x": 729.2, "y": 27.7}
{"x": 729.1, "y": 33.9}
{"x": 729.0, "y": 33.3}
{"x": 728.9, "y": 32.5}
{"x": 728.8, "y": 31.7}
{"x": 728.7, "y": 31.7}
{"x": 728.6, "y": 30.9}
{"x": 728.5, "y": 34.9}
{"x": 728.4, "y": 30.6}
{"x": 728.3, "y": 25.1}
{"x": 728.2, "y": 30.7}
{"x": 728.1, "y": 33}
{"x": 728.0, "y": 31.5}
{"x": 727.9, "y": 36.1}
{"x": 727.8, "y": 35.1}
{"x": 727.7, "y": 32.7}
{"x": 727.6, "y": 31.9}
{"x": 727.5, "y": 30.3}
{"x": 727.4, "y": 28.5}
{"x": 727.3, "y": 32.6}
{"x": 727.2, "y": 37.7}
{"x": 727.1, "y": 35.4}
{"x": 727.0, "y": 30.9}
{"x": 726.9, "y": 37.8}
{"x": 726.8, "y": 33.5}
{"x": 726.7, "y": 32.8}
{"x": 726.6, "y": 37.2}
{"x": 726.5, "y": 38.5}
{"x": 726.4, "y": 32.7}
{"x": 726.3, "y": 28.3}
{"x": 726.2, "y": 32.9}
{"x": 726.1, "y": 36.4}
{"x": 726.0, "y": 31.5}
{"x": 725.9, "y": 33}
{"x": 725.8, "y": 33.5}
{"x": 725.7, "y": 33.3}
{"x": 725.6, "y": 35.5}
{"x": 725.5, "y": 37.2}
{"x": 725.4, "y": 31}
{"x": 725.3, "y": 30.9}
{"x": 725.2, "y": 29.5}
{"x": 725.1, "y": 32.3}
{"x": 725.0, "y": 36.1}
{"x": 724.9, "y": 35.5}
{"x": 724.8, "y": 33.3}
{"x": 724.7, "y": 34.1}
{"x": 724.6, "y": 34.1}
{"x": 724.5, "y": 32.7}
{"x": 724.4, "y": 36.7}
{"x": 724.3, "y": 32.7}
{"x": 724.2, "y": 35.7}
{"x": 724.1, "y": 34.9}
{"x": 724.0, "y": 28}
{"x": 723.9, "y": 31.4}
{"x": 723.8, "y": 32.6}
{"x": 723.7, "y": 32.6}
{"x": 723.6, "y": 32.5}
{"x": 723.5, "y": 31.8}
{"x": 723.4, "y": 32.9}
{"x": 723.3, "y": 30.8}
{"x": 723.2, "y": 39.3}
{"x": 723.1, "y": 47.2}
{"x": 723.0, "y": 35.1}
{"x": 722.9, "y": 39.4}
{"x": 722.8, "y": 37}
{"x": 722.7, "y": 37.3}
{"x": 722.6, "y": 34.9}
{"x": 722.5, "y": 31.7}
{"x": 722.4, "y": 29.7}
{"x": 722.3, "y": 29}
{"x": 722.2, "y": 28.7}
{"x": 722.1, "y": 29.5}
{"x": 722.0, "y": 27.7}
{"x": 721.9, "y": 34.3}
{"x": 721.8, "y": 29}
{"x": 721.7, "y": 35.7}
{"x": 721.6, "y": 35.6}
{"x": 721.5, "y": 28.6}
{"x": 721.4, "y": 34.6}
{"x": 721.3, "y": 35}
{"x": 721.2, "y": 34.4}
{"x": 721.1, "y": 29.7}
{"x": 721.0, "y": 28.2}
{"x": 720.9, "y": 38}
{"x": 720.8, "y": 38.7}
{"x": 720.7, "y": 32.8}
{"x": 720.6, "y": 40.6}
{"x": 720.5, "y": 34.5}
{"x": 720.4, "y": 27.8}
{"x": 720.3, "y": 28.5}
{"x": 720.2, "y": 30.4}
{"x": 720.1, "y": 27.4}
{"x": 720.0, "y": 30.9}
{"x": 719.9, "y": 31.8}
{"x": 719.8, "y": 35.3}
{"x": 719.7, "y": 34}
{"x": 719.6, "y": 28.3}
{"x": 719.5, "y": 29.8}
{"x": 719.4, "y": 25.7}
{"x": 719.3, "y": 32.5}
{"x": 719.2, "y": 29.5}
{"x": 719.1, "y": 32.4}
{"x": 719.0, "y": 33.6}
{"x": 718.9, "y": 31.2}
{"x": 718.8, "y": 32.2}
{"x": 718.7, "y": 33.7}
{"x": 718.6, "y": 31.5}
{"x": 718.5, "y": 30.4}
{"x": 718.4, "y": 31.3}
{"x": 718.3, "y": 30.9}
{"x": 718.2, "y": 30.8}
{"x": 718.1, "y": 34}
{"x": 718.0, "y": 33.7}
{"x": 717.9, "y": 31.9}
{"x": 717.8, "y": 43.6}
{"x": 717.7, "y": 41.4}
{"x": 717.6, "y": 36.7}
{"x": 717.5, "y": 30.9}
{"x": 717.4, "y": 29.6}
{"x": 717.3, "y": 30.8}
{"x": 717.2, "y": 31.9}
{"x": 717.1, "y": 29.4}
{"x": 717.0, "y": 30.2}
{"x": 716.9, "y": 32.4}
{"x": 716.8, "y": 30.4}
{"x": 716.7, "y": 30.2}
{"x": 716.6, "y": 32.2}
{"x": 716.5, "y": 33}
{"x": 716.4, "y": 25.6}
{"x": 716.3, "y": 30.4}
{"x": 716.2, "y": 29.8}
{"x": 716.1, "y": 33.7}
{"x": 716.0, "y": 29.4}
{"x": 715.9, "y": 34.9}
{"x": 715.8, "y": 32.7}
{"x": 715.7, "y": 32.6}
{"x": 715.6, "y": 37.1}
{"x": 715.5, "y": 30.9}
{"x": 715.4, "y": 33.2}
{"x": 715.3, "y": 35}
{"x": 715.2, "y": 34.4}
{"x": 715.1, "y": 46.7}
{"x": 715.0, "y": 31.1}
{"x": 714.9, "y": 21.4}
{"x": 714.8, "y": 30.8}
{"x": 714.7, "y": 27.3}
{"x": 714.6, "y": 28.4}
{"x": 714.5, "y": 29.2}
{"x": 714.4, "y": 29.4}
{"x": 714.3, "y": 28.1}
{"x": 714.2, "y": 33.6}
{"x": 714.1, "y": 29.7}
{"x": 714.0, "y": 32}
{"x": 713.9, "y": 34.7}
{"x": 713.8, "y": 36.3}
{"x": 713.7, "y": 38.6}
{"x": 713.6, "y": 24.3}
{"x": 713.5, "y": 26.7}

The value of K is 32.4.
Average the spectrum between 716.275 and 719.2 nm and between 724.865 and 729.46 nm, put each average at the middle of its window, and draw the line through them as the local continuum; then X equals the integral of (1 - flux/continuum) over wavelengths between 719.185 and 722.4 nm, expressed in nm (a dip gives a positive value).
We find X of 0.07 nm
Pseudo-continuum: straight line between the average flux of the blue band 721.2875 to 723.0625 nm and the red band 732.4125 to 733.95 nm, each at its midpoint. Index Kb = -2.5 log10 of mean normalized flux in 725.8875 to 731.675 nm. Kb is 0.04 mag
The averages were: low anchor 33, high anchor 34.4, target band 32.6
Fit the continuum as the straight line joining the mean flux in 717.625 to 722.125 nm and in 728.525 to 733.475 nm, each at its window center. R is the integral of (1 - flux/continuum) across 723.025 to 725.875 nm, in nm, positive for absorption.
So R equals -0.10 nm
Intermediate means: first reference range 32.5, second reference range 33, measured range 33.9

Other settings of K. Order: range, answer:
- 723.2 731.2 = 32.8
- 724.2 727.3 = 33.9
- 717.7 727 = 33.1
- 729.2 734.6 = 33.1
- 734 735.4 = 32.5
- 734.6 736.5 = 33.6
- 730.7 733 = 33.4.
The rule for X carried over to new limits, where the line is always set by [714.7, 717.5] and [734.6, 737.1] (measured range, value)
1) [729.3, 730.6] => 0.048 nm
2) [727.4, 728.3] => 0.034 nm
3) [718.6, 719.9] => 0.025 nm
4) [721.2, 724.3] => -0.077 nm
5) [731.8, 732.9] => 0.001 nm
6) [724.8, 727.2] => -0.056 nm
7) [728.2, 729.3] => 0.075 nm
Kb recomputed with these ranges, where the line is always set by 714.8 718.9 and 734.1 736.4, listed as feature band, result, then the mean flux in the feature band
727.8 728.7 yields 0.032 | 31.8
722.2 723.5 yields -0.075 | 35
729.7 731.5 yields 0.004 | 32.7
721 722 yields 0.004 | 32.5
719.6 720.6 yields 0.036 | 31.5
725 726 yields -0.010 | 33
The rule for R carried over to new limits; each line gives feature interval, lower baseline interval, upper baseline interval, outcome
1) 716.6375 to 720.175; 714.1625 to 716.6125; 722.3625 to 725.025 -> 0.069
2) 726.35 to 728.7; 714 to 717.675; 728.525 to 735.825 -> -0.031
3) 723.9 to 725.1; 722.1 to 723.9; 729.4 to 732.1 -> 0.000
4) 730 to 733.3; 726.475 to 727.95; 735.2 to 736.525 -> 0.046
